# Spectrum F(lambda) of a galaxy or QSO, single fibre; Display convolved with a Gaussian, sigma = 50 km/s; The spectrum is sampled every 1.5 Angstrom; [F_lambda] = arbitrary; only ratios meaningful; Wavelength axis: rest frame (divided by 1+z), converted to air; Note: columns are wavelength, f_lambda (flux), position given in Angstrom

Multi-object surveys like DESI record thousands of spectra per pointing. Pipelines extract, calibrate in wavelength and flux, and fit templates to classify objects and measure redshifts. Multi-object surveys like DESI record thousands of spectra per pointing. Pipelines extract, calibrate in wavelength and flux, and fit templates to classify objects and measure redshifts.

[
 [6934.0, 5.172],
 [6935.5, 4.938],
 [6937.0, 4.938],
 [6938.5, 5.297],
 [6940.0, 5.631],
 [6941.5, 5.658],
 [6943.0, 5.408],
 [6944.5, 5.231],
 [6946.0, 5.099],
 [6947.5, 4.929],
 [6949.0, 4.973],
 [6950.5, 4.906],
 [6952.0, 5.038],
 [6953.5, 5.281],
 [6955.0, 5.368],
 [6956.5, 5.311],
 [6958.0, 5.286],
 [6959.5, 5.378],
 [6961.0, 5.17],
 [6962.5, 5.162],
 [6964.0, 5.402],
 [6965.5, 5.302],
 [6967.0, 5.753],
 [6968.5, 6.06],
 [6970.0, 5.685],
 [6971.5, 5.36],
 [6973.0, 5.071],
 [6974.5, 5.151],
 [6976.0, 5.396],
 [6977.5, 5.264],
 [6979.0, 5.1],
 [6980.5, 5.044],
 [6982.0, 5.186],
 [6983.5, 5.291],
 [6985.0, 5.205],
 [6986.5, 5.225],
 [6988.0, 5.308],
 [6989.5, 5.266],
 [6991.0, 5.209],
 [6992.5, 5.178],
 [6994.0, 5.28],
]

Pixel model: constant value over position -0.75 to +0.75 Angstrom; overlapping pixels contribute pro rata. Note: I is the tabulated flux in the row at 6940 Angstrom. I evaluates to 5.631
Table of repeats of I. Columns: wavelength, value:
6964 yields 5.402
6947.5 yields 4.929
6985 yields 5.205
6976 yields 5.396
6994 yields 5.28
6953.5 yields 5.281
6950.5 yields 4.906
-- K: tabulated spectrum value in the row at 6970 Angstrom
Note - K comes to 5.685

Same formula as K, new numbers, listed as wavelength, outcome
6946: 5.099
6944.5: 5.231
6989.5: 5.266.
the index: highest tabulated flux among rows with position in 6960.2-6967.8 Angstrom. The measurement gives 5.753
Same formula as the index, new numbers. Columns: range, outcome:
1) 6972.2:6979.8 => 5.396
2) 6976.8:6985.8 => 5.291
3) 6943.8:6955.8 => 5.368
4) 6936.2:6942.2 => 5.658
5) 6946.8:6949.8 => 4.973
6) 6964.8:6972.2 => 6.06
